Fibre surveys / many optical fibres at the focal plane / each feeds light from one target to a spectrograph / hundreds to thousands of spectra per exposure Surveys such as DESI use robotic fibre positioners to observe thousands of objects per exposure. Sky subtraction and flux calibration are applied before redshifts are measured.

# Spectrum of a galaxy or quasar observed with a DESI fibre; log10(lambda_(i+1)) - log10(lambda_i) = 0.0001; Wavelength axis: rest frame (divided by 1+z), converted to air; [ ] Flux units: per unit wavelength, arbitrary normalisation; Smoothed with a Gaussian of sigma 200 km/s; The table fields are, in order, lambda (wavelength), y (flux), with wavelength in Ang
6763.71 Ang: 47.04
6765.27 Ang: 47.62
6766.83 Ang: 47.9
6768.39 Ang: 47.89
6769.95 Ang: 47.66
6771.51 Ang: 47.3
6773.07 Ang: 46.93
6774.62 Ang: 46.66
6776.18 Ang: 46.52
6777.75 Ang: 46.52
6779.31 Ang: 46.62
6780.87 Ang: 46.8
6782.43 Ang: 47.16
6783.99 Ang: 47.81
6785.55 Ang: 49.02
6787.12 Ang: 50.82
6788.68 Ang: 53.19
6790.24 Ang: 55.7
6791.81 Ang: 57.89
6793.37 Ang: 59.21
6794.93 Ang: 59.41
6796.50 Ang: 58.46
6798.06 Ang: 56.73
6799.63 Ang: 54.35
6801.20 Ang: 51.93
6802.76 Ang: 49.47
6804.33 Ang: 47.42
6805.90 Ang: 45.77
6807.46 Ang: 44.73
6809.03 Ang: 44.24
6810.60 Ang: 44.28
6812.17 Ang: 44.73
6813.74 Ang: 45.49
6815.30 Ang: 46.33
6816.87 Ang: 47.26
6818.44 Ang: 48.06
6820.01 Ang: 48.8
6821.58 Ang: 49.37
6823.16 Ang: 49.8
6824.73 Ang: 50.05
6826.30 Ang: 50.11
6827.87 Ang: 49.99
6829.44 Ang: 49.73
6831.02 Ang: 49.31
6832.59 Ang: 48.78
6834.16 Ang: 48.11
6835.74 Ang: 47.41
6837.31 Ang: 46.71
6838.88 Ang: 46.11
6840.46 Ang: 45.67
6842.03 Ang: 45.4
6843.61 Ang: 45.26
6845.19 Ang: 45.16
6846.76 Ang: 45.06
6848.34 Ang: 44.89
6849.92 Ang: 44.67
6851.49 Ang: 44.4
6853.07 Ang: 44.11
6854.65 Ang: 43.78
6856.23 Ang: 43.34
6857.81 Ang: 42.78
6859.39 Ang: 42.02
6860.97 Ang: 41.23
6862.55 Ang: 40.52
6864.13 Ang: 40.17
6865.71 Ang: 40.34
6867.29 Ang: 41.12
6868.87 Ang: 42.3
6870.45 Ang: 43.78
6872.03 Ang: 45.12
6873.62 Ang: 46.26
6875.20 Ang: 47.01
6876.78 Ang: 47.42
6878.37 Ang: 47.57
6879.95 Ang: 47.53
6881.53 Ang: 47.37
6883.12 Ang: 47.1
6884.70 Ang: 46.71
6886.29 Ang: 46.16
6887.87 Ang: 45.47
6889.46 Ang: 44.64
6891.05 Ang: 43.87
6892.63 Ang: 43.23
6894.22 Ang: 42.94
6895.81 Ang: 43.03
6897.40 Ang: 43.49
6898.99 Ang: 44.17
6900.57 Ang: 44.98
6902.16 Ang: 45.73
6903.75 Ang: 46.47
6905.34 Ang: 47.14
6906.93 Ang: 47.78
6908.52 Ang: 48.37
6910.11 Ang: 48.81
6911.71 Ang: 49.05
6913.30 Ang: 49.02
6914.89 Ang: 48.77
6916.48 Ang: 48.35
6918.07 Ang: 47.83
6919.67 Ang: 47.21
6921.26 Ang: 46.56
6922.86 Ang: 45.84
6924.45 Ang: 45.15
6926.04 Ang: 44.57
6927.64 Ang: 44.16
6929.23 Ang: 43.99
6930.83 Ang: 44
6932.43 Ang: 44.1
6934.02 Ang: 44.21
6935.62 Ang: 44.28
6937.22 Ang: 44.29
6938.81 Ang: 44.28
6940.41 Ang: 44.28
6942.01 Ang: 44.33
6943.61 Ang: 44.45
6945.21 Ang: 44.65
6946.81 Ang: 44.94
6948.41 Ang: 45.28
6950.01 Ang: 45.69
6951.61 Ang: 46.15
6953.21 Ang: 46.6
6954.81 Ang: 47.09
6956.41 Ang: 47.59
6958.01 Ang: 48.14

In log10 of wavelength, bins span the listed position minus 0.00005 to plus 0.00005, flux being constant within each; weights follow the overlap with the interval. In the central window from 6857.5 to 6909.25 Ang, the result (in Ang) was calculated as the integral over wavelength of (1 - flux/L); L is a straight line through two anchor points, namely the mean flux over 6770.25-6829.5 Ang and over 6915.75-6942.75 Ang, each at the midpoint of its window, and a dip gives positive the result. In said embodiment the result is 2.2 Ang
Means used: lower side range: 49.6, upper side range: 45.1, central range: 44.7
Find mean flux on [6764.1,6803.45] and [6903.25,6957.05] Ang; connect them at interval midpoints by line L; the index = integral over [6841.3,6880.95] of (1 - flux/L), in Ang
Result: 3.4 Ang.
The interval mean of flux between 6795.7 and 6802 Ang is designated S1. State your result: 55.3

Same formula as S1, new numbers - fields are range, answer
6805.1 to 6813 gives 44.7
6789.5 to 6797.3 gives 58.2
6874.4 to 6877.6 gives 47.2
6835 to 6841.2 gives 46.5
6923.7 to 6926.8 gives 44.9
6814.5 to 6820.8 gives 47.7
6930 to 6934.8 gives 44.1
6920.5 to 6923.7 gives 46.2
